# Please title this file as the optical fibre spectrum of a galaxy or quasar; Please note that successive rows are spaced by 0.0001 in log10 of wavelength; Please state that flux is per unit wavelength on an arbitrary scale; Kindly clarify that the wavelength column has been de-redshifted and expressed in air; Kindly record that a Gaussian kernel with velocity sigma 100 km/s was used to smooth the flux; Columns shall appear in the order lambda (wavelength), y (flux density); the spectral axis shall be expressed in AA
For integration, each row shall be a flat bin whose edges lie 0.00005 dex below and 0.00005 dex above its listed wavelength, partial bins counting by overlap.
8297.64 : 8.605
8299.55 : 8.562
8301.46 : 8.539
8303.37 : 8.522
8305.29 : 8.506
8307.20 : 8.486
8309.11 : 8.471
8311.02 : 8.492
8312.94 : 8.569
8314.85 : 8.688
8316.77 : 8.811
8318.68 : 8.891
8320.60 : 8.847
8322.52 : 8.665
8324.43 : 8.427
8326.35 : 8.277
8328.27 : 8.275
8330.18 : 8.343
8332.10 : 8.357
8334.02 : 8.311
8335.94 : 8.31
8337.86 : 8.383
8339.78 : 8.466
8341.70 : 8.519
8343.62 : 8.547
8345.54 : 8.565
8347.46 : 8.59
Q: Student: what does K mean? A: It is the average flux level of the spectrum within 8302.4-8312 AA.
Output 8.49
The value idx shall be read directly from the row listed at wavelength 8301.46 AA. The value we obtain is 8.539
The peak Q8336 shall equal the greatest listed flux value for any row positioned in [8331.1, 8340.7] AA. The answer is 8.466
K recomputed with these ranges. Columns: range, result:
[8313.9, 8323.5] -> 8.78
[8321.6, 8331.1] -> 8.4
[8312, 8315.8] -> 8.64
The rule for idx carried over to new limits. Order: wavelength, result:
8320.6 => 8.847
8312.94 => 8.569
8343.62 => 8.547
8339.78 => 8.466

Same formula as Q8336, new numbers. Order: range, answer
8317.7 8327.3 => 8.891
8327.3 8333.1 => 8.357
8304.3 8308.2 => 8.506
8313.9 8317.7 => 8.811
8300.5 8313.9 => 8.569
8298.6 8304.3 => 8.562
